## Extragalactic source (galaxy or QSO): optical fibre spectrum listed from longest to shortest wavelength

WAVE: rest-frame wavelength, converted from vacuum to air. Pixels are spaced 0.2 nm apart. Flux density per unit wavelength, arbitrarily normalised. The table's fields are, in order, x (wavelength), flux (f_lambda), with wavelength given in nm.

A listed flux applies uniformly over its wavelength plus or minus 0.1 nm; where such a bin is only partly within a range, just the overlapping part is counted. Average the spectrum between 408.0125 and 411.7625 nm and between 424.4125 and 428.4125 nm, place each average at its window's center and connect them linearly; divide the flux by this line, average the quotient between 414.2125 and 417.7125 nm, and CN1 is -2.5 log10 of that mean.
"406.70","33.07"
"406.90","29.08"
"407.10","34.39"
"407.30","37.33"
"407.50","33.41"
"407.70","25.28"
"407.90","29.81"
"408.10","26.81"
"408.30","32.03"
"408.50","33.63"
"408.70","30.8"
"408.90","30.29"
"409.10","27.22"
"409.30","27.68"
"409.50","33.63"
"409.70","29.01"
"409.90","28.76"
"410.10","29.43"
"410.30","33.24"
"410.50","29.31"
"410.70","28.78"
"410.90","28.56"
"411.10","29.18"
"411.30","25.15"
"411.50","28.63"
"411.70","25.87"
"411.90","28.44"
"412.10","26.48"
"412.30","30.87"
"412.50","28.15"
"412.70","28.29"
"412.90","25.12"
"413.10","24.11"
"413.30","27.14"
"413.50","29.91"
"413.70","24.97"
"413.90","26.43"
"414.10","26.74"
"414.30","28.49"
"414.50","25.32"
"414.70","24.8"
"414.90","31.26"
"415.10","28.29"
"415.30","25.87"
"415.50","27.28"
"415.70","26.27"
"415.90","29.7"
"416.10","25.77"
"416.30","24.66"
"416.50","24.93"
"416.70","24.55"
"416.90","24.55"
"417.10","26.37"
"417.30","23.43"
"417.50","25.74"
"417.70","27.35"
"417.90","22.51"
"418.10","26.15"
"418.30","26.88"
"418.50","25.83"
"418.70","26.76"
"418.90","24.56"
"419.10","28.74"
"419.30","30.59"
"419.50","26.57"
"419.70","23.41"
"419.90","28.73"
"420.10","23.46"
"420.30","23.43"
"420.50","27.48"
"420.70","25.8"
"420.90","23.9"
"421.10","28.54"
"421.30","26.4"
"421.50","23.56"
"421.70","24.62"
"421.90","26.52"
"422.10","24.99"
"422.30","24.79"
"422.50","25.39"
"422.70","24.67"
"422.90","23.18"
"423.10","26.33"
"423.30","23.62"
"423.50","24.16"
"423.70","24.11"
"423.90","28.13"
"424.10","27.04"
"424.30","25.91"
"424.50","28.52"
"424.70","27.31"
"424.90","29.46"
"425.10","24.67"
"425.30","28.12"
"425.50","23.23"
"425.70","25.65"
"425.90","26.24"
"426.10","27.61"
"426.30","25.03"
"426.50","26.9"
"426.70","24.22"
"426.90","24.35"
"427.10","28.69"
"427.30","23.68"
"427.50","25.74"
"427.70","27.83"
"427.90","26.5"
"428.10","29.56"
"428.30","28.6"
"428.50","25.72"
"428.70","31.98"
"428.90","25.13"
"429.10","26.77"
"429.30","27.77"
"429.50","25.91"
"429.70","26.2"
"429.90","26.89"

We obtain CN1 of 0.081 mag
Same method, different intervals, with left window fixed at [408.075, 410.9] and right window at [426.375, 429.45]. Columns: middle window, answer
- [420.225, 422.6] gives 0.10 mag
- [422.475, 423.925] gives 0.12 mag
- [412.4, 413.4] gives 0.11 mag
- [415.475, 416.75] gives 0.11 mag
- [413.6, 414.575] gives 0.11 mag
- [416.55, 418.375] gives 0.14 mag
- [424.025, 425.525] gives 0.02 mag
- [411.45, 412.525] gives 0.06 mag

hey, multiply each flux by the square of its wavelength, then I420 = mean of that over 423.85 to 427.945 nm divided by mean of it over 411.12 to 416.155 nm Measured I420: 1.0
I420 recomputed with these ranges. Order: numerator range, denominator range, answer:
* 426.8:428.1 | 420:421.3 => 1.07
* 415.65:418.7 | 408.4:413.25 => 0.92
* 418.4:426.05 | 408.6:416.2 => 0.97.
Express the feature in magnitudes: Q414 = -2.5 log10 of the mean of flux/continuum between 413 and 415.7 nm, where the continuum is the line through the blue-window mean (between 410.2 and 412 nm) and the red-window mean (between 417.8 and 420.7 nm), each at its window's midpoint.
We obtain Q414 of 0.025 mag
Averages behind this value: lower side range 28.6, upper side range 26.1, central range 26.9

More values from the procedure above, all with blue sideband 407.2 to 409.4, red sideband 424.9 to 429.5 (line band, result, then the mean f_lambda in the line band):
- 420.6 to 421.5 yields 0.08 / 25.9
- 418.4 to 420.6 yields 0.07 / 26.3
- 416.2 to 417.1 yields 0.16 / 24.9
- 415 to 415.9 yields 0.07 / 27.2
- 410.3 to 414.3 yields 0.07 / 27.6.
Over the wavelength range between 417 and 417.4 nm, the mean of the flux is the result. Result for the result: 24.9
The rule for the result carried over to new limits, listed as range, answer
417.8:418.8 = 25.6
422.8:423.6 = 24.3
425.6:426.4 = 26.1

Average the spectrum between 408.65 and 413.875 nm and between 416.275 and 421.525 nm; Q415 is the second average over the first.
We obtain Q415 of 0.91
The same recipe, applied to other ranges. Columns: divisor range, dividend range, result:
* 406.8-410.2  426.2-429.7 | 0.88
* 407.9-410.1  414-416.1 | 0.91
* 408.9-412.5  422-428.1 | 0.90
